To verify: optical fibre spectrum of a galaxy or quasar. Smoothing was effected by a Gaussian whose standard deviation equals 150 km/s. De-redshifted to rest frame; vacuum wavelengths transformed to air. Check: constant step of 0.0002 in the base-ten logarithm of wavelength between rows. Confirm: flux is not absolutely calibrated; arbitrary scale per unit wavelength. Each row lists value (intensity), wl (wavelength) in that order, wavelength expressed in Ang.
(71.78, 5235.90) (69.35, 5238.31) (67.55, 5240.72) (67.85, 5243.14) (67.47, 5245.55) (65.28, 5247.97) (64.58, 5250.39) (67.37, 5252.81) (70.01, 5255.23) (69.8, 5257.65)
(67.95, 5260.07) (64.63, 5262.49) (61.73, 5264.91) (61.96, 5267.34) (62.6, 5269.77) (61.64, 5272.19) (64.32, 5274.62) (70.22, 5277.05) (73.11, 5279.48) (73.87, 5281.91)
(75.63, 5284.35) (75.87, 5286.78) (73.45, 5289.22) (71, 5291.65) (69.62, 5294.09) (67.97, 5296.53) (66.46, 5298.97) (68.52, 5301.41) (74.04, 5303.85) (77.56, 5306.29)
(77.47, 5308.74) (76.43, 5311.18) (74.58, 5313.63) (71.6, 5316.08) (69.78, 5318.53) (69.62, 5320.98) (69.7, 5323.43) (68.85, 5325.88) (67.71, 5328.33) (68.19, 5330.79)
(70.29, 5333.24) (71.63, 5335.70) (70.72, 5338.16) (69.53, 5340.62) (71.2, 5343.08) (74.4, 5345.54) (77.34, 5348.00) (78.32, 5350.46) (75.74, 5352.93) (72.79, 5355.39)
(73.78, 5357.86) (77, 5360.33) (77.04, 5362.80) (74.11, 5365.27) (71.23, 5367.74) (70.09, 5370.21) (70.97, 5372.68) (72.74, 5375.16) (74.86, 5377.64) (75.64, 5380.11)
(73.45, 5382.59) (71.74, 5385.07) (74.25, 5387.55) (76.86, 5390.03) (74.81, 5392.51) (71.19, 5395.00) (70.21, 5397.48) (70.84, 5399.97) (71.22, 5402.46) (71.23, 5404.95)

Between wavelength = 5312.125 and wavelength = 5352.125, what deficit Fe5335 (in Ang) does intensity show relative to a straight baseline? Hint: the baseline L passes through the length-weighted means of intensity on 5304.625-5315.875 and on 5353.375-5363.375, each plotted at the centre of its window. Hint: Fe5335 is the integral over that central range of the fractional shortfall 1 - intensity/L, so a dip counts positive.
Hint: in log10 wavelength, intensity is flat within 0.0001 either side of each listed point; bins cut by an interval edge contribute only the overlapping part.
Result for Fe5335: 2.1 Ang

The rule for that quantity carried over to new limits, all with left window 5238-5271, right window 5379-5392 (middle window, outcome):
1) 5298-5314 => -0.97 Ang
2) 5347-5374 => -0.57 Ang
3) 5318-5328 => 0.17 Ang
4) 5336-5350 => -0.22 Ang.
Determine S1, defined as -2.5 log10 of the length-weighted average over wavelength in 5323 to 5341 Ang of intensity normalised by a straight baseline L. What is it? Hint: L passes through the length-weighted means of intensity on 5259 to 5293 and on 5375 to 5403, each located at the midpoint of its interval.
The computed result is 0.02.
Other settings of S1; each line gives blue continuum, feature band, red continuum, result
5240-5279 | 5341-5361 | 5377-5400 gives -0.05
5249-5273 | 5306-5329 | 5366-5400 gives -0.05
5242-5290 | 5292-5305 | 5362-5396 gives 0.00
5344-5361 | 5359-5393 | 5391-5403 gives -0.01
